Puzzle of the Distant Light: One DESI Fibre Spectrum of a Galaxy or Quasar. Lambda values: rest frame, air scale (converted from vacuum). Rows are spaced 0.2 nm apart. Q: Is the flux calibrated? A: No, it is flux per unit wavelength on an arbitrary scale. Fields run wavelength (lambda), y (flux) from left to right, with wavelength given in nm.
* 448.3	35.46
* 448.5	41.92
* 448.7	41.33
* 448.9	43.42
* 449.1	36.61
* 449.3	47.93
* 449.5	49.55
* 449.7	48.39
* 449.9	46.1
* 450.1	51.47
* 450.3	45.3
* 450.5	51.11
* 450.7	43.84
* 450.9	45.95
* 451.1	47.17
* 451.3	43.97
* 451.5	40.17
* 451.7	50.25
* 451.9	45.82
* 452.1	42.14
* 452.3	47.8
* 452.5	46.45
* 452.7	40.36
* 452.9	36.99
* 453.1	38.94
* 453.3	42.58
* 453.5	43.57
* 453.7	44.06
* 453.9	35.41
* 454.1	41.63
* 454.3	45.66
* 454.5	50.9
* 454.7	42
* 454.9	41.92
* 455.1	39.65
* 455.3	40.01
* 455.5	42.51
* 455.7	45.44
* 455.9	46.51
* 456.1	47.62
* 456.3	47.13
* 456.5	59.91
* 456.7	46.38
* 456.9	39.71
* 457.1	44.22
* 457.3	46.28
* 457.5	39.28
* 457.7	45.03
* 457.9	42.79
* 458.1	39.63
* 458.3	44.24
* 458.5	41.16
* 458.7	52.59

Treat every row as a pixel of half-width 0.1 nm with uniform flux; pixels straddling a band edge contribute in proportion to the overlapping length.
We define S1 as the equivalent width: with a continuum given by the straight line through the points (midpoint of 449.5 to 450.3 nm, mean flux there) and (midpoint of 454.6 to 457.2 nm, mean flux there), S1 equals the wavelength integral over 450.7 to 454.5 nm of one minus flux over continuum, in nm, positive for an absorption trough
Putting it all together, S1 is 0.27 nm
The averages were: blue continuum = 48.3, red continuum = 44.8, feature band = 43.5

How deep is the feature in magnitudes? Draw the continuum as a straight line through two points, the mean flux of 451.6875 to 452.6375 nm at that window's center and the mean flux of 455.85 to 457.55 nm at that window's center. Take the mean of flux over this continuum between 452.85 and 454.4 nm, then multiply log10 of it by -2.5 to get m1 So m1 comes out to 0.12 mag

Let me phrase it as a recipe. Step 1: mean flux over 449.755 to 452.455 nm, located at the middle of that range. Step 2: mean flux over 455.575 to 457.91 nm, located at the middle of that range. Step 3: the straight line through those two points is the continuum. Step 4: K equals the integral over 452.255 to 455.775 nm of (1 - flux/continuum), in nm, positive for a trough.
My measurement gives 0.28 nm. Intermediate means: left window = 46.3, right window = 45.9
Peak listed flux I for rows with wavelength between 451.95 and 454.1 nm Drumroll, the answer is 47.8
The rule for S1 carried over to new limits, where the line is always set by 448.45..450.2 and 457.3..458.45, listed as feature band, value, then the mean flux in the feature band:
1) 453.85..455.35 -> 0.039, 42.4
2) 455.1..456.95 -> -0.123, 46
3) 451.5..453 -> 0.012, 44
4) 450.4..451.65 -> -0.023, 45.6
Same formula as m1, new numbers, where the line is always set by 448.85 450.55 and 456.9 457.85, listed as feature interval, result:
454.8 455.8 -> 0.056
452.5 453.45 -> 0.115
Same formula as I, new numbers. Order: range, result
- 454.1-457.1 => 59.91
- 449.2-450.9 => 51.47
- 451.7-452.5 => 50.25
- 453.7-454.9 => 50.9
